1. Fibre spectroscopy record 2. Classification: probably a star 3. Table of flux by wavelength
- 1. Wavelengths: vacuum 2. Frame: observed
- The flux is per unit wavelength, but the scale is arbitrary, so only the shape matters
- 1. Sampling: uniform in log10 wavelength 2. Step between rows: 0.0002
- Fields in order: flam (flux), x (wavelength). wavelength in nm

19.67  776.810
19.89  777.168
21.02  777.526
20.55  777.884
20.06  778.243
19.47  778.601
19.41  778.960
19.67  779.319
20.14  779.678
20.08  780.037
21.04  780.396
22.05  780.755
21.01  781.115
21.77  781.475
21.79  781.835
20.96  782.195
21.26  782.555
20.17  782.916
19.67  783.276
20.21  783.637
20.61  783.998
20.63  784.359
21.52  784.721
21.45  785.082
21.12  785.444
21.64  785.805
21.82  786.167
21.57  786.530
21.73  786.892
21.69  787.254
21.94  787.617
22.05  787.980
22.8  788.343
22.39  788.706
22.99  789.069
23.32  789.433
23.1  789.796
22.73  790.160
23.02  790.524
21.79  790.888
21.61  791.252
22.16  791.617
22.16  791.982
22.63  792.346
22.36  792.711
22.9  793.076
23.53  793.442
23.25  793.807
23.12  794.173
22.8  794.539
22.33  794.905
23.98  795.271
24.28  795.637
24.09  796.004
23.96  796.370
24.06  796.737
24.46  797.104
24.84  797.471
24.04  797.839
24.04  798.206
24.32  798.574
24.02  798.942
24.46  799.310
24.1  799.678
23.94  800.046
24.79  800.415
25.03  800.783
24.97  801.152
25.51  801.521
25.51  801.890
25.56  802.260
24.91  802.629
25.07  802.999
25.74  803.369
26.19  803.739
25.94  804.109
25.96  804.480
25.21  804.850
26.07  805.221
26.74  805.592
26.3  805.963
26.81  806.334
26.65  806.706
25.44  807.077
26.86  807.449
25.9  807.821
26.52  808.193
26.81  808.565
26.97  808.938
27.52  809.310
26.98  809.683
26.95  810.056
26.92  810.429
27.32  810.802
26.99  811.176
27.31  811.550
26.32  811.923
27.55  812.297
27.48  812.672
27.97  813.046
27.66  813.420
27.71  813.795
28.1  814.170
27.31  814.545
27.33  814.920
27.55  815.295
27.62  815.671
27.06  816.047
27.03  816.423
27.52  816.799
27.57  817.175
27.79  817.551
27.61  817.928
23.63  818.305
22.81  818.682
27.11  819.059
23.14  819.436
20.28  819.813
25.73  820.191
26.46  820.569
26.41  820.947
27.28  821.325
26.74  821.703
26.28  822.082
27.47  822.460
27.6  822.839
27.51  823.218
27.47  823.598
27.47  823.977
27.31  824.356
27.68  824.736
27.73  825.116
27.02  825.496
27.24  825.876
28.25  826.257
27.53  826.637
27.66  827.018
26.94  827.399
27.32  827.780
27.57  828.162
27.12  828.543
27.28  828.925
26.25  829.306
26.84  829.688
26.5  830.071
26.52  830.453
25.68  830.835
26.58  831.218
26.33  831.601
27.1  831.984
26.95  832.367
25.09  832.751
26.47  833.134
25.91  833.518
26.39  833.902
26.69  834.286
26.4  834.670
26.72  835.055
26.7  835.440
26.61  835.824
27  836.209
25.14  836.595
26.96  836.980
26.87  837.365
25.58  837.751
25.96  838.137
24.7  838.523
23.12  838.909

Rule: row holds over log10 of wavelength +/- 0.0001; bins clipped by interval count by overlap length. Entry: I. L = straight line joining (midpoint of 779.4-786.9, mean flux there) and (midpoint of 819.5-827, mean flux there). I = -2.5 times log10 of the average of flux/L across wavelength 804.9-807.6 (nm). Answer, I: -0.09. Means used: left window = 21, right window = 26.8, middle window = 26.3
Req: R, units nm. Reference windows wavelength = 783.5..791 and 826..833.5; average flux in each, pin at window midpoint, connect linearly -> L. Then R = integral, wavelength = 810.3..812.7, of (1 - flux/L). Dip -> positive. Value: -0.23 nm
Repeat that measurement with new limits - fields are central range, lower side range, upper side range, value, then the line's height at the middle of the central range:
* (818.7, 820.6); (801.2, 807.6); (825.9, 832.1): 0.17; 26.6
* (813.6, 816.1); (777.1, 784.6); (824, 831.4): -0.22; 25.3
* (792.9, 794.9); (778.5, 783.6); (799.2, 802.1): 0.03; 23.4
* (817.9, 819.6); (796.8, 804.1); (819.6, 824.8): 0.10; 26.2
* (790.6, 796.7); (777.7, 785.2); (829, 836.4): -0.26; 22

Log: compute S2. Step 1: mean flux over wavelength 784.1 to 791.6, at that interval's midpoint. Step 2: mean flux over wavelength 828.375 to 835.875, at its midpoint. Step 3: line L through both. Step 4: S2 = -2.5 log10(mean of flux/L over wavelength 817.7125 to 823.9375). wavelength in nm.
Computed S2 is -0.02 mag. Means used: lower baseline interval 22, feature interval 25.9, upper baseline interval 26.5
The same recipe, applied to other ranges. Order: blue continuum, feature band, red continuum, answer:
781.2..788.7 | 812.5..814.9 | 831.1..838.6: -0.145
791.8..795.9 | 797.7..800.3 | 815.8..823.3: -0.022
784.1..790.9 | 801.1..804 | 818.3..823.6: -0.077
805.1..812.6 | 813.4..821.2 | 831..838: 0.013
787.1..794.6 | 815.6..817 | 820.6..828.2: -0.046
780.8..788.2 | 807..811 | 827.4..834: -0.115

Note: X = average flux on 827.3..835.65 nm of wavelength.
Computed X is 26.6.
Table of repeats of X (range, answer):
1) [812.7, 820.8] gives 26.4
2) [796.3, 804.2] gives 24.8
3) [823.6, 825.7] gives 27.5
